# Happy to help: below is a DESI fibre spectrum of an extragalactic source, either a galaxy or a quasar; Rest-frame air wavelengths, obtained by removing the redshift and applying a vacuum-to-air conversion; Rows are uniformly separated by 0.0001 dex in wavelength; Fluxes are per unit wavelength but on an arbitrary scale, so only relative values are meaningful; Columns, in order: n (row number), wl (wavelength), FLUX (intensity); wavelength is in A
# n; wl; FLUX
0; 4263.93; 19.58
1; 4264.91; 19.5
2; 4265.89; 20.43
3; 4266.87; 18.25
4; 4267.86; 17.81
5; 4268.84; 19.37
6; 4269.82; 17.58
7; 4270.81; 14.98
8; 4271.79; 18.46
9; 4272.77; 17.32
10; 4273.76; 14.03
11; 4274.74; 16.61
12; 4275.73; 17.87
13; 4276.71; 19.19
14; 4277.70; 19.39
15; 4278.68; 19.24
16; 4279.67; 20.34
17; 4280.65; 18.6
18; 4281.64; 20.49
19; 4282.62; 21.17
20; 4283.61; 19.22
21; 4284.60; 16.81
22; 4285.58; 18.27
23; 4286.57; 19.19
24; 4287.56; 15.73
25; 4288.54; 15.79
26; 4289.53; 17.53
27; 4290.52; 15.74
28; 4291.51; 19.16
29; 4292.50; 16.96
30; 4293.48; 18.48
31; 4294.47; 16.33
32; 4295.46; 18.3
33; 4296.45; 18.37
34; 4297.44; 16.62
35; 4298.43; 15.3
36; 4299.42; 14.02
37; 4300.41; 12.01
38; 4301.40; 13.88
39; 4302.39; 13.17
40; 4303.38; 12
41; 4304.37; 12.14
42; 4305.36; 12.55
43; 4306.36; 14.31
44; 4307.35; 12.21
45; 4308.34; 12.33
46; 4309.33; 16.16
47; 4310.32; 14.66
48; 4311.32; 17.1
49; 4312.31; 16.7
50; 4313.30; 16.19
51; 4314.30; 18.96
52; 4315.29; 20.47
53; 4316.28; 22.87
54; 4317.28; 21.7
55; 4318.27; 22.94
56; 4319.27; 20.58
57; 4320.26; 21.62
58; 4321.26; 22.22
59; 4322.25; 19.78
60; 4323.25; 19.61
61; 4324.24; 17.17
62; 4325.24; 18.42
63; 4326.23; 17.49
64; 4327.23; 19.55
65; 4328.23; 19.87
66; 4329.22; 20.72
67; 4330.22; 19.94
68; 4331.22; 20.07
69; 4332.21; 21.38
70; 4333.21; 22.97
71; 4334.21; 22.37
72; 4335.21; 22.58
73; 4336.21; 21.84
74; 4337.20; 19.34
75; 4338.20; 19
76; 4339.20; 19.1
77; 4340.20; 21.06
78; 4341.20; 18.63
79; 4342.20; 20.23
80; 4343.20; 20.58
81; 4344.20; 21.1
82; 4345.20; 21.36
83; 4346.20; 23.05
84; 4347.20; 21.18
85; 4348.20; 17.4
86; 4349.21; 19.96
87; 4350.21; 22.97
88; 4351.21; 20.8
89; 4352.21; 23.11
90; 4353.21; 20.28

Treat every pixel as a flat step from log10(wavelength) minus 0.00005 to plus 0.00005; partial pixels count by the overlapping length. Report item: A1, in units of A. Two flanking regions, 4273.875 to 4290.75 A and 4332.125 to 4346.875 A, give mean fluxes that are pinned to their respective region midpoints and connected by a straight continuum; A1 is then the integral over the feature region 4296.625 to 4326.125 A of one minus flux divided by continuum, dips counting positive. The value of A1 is 4.2 A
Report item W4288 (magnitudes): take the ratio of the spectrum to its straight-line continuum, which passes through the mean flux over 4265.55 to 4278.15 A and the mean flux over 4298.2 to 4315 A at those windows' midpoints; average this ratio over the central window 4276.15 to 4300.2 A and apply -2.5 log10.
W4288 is -0.11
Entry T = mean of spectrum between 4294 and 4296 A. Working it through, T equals 17.3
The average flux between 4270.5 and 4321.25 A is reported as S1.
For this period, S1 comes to 17.2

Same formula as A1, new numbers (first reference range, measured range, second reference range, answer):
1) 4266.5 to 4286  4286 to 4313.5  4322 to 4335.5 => 5.2 A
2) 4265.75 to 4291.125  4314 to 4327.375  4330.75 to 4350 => -0.3 A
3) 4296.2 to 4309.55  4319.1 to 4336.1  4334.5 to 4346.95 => -2.0 A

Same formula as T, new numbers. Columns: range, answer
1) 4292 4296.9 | 17.7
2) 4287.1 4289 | 15.8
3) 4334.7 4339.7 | 20.4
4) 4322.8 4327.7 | 18.4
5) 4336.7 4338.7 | 19.2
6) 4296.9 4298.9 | 16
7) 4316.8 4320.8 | 21.7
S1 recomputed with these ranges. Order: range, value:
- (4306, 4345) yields 19.4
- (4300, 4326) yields 17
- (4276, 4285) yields 19.4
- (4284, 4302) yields 16.6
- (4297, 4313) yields 14.1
